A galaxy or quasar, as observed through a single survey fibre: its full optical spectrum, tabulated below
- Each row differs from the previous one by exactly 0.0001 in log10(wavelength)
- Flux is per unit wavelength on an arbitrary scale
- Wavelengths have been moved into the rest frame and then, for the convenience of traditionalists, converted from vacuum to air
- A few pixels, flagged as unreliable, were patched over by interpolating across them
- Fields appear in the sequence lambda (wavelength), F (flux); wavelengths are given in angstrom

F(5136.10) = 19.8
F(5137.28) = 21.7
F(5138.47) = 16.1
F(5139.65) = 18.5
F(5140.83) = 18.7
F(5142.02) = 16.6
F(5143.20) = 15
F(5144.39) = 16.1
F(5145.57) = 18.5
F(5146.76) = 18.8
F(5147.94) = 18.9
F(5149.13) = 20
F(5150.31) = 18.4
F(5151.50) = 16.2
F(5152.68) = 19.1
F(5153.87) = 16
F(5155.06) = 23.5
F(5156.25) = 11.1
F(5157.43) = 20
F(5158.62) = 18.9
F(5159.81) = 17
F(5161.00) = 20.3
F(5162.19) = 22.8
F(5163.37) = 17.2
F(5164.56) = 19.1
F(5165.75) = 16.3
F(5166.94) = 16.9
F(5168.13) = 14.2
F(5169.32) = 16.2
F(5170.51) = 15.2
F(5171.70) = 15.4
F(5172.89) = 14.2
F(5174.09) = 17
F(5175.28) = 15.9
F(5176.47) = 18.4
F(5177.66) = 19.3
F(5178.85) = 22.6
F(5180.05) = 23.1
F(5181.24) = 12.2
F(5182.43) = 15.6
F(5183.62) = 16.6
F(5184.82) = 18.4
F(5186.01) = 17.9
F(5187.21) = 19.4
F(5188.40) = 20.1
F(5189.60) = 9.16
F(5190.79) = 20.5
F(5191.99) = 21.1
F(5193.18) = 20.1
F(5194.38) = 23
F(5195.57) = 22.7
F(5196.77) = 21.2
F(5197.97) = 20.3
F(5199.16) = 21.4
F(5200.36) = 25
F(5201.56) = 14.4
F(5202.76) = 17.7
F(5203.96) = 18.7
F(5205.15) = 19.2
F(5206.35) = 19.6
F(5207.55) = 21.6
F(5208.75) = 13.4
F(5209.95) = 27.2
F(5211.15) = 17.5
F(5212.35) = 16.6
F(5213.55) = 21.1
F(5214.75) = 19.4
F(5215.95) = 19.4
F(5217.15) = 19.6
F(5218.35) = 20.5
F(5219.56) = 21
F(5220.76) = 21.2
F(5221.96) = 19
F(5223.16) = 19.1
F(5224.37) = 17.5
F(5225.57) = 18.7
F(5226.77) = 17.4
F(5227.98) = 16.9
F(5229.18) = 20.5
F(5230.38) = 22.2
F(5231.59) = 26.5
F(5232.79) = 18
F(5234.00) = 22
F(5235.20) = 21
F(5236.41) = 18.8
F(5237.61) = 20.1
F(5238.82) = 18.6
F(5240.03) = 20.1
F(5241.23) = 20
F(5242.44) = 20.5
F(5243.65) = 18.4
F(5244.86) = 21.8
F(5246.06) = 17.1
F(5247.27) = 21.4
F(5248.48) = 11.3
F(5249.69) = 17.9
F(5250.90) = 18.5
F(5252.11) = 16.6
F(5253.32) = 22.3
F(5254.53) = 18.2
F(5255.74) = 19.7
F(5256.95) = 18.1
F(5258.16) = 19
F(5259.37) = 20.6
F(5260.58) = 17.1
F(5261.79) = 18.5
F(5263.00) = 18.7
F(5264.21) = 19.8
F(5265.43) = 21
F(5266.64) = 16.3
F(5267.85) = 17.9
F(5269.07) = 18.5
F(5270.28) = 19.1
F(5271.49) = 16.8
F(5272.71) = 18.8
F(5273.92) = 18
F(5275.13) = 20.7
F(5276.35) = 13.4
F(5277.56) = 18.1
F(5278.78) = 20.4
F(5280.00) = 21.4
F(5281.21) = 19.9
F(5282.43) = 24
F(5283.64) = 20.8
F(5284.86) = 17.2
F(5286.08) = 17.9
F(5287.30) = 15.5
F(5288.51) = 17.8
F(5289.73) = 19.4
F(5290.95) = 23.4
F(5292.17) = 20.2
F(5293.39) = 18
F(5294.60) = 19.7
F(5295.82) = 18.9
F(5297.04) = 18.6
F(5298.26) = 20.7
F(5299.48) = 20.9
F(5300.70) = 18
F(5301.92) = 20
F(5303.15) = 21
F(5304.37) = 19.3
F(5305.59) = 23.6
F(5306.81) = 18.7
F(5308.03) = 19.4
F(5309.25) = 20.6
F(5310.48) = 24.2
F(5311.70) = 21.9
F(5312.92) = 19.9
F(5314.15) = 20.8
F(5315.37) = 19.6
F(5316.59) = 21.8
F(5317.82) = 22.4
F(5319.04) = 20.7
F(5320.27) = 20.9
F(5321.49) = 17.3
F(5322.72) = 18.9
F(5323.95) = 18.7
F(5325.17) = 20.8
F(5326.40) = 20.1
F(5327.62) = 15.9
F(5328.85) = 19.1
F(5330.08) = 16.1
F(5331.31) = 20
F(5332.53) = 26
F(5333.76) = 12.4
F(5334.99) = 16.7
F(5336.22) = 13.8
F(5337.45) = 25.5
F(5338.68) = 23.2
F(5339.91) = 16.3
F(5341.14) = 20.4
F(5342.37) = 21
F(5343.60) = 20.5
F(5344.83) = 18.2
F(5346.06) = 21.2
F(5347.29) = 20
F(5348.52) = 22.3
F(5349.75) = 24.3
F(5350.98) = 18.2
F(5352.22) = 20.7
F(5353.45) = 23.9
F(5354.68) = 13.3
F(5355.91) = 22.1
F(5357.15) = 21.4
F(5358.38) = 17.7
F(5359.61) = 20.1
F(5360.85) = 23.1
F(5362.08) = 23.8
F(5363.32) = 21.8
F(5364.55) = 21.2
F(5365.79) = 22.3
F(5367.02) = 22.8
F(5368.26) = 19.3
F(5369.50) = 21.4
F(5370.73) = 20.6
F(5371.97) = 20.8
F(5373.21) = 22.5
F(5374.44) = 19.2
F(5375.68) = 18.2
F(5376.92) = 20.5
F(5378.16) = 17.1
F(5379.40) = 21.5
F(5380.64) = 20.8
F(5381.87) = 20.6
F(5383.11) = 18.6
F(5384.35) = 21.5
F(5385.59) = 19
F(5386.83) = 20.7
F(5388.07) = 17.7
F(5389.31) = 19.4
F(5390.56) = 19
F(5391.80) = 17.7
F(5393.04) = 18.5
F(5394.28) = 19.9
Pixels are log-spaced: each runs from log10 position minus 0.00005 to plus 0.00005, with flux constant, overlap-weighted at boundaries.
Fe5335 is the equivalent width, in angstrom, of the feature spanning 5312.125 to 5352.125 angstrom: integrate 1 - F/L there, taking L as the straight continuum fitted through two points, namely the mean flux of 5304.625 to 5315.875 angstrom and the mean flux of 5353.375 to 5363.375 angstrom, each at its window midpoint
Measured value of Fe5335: 1.9 angstrom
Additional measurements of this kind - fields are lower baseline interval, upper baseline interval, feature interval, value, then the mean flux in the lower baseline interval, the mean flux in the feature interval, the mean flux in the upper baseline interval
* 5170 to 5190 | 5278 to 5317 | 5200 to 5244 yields -3.5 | 17.2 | 19.7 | 20.1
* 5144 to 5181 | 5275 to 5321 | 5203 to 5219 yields -0.7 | 17.9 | 19.5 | 20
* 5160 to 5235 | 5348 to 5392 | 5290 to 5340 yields 0.2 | 19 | 19.9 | 20.4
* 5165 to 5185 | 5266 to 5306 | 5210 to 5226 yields -1.6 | 16.9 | 19.6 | 19.2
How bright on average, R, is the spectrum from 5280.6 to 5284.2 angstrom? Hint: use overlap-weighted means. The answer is 21.6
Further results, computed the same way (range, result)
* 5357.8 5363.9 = 21.3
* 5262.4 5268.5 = 18.7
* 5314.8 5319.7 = 21.1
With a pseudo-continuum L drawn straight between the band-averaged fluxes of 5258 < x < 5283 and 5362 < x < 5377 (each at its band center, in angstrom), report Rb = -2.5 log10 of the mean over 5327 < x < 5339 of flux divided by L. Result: 0.08 mag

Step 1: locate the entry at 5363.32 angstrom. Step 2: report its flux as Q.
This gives 21.8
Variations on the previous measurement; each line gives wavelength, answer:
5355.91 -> 22.1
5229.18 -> 20.5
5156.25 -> 11.1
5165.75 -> 16.3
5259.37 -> 20.6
